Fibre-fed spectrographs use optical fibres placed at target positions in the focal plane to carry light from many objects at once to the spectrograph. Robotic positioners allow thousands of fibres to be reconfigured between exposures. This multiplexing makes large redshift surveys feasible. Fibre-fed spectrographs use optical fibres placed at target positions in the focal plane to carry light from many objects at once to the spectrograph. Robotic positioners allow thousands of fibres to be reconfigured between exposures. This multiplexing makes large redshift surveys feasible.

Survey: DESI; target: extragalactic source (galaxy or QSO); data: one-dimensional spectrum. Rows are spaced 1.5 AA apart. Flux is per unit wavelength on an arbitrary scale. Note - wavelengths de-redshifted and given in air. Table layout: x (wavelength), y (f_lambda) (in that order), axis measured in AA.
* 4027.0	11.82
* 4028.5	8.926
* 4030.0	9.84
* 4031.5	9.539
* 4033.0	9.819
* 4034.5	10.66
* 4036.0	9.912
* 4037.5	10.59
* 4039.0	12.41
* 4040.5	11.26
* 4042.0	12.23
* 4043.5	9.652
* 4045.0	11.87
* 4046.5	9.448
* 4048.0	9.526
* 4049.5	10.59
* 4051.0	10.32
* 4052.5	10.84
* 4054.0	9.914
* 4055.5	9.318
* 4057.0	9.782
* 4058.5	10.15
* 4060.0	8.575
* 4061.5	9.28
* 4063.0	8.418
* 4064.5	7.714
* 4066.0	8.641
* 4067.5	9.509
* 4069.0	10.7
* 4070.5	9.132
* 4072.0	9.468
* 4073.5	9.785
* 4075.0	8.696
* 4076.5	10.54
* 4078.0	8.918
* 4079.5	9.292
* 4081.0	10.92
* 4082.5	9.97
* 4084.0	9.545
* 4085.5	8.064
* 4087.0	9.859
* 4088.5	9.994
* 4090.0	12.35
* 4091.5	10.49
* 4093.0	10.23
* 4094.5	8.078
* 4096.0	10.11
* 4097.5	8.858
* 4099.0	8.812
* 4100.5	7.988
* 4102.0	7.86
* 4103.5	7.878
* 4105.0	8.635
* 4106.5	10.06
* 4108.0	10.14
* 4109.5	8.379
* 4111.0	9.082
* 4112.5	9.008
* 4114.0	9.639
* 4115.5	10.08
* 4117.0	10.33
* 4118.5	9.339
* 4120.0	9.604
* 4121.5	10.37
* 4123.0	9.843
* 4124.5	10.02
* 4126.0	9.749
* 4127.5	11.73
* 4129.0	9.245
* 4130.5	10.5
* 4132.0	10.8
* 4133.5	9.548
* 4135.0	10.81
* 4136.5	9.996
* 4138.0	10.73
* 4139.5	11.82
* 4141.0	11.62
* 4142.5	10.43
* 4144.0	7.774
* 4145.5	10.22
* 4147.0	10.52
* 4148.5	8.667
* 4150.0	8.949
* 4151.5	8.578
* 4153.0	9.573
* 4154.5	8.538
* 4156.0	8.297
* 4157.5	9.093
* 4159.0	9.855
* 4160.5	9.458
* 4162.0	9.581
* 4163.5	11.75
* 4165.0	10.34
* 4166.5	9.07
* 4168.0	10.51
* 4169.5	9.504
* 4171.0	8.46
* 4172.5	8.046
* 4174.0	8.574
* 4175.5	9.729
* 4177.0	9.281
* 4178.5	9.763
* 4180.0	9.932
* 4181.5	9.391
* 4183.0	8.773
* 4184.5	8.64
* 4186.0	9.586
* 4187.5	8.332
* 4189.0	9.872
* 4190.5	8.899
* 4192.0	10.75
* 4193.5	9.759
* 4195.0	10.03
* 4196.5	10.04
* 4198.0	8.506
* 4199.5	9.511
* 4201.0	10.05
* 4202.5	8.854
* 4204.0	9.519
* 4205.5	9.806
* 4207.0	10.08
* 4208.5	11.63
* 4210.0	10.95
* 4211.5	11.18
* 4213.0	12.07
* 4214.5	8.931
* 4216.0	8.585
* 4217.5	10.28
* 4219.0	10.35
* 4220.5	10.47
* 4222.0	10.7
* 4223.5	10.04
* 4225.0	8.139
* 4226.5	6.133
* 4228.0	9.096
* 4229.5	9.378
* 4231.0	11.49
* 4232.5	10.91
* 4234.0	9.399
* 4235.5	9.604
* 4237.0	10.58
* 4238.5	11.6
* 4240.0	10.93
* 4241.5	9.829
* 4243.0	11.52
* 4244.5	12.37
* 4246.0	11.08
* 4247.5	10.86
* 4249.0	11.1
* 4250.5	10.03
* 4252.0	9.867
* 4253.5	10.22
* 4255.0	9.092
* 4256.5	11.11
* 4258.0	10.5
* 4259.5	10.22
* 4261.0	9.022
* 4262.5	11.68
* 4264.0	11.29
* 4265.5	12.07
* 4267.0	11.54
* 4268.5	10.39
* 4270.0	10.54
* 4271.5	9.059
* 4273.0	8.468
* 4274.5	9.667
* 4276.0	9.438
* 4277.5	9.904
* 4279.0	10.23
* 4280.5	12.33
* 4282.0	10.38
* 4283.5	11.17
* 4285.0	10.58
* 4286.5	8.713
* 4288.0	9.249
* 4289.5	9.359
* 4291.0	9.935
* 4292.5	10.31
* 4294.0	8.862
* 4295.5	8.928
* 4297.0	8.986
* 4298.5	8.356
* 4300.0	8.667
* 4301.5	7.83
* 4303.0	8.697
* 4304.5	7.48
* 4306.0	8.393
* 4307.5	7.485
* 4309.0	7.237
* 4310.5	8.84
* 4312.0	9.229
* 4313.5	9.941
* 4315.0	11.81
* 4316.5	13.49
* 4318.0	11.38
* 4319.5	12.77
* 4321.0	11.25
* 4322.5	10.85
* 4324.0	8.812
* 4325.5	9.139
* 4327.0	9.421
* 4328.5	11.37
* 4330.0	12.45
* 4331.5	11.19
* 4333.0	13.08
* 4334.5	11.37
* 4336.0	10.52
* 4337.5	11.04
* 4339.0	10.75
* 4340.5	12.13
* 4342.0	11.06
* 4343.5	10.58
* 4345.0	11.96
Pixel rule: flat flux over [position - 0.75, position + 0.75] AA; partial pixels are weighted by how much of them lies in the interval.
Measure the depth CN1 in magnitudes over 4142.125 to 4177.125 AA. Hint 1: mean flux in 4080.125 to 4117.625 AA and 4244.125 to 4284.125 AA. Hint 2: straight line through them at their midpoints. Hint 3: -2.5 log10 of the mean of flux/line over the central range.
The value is 0.05 mag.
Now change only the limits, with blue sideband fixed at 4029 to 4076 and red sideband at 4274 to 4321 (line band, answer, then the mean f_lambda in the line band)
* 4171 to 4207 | 0.05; 9.37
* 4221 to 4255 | -0.05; 10.2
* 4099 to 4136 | 0.03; 9.6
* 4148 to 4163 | 0.08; 9.11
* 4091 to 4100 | 0.06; 9.36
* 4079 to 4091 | -0.01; 10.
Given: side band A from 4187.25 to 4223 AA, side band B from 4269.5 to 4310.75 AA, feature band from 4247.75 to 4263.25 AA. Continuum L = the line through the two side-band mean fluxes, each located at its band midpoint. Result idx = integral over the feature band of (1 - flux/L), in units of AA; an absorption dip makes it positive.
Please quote -1.2 AA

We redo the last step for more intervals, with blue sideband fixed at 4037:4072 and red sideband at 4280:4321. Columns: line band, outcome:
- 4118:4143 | -1.2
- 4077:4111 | 1.9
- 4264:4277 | -0.7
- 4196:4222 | -0.8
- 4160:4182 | 0.6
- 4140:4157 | 0.8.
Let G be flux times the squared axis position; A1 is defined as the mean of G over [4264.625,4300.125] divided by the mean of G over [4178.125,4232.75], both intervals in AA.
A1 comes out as 1.1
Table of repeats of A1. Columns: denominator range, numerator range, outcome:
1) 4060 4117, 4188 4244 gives 1.14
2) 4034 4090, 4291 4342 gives 1.15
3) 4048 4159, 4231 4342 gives 1.16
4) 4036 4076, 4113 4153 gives 1.05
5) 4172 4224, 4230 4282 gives 1.11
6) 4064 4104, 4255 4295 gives 1.19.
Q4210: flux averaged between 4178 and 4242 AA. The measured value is 9.82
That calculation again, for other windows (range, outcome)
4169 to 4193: 9.22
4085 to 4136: 9.64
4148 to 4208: 9.41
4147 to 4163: 9.17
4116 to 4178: 9.78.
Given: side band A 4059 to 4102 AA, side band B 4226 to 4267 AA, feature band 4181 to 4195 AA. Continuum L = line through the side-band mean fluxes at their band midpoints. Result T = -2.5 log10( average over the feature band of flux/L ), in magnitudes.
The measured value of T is 0.080 mag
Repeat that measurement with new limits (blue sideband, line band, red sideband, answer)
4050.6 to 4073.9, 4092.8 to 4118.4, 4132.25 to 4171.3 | 0.059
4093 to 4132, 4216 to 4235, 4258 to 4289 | 0.043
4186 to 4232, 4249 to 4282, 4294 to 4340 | -0.046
